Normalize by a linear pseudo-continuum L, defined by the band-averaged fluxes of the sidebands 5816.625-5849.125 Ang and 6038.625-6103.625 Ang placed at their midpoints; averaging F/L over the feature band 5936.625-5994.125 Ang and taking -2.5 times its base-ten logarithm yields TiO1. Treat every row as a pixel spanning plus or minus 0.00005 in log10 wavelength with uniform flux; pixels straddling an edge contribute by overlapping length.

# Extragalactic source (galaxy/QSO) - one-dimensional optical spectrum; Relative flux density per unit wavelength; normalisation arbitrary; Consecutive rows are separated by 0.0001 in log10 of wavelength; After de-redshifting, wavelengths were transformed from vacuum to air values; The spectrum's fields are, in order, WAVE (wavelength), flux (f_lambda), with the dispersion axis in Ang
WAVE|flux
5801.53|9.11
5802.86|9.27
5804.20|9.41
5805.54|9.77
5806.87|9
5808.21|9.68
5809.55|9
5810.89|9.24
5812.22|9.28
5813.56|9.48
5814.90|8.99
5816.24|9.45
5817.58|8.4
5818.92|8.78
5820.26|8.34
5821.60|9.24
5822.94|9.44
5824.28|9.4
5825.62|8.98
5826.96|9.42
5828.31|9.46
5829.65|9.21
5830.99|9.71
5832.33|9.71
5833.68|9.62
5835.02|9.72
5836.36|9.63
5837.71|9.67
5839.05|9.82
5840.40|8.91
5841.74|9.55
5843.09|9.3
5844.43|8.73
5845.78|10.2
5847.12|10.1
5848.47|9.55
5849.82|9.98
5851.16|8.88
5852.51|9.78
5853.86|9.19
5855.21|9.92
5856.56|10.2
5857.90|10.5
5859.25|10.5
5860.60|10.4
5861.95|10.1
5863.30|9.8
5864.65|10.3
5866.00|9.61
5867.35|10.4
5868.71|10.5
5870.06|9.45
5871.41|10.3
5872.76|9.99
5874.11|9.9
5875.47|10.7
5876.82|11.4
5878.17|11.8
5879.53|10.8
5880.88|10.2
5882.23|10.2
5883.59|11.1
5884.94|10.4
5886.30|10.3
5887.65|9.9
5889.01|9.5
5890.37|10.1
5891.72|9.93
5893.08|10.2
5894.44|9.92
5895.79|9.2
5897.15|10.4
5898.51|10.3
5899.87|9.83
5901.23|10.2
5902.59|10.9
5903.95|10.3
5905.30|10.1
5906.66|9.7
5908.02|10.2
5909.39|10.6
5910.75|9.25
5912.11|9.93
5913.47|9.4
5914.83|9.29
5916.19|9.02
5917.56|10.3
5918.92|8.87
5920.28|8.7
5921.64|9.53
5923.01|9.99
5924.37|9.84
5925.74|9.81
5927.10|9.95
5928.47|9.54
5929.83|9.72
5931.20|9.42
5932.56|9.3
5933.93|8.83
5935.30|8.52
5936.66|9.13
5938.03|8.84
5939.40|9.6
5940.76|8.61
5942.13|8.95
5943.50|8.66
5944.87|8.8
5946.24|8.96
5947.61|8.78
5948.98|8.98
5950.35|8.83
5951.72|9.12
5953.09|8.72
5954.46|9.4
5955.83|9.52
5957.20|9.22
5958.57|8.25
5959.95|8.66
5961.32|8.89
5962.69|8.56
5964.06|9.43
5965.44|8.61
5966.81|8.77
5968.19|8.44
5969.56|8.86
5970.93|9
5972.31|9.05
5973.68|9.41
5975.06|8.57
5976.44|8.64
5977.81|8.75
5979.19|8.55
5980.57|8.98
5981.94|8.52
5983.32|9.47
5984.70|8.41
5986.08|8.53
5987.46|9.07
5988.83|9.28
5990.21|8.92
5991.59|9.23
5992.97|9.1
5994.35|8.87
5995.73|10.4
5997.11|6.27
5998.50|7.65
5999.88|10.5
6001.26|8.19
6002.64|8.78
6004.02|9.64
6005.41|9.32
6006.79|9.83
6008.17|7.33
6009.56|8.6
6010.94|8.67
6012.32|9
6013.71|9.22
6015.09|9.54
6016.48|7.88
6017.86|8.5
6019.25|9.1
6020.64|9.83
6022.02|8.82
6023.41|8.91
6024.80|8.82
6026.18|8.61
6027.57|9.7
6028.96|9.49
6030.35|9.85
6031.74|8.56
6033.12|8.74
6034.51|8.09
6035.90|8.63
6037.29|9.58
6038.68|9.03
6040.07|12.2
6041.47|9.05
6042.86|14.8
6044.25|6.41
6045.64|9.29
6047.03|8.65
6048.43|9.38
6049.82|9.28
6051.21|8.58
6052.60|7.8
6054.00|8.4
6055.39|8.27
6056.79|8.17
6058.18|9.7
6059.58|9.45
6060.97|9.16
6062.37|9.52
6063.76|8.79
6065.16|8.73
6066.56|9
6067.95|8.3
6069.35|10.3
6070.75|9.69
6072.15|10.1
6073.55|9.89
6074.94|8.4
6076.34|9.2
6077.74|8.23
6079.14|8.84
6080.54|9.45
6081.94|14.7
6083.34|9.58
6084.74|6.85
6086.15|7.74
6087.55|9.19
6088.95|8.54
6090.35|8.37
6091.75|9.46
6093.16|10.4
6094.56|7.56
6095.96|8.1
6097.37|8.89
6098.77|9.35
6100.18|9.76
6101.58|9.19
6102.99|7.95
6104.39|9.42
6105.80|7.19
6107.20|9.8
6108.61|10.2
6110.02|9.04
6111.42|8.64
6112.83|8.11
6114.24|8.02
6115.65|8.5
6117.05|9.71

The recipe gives 0.04 mag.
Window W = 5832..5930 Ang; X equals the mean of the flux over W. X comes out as 9.94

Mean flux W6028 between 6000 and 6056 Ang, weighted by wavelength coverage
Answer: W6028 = 9.08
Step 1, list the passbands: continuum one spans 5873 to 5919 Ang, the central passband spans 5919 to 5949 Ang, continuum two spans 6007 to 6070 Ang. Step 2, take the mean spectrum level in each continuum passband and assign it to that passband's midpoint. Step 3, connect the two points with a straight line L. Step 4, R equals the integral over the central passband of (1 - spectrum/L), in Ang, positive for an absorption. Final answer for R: 2.0 Ang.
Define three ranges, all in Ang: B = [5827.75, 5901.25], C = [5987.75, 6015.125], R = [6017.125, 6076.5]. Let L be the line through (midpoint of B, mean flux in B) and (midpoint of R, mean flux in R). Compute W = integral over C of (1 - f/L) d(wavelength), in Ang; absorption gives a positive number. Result 1.4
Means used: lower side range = 9.98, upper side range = 9.18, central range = 8.91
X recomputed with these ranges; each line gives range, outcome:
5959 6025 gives 8.86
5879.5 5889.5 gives 10.3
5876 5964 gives 9.61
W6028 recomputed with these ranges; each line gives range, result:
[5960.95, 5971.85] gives 8.82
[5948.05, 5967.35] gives 8.93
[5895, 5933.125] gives 9.77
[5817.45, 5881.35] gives 9.79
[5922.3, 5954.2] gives 9.17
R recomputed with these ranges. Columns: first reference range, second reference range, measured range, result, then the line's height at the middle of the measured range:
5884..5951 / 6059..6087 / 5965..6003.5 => 2.6 Ang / 9.46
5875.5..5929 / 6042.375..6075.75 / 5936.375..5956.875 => 1.6 Ang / 9.78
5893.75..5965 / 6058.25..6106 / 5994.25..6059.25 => 1.4 Ang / 9.22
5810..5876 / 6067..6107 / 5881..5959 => -0.9 Ang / 9.46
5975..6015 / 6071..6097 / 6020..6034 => -0.2 Ang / 8.96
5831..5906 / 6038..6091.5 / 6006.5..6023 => 1.1 Ang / 9.44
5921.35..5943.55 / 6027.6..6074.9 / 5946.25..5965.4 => 0.7 Ang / 9.3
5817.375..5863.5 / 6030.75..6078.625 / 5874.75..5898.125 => -2.2 Ang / 9.47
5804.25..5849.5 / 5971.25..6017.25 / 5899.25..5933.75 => -2.4 Ang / 9.09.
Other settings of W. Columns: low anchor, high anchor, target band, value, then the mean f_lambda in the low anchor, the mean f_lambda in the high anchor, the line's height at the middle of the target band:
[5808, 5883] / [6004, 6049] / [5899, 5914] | -0.8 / 9.73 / 9.18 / 9.54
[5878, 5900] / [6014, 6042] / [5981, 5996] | 0.7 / 10.2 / 9.15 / 9.45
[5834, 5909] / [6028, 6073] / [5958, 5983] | 2.1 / 10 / 9.22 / 9.59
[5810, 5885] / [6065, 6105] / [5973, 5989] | 1.0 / 9.77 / 9.15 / 9.42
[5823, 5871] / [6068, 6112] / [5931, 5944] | 0.7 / 9.72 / 9.15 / 9.51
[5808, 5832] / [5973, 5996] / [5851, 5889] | -4.7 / 9.19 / 8.96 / 9.12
